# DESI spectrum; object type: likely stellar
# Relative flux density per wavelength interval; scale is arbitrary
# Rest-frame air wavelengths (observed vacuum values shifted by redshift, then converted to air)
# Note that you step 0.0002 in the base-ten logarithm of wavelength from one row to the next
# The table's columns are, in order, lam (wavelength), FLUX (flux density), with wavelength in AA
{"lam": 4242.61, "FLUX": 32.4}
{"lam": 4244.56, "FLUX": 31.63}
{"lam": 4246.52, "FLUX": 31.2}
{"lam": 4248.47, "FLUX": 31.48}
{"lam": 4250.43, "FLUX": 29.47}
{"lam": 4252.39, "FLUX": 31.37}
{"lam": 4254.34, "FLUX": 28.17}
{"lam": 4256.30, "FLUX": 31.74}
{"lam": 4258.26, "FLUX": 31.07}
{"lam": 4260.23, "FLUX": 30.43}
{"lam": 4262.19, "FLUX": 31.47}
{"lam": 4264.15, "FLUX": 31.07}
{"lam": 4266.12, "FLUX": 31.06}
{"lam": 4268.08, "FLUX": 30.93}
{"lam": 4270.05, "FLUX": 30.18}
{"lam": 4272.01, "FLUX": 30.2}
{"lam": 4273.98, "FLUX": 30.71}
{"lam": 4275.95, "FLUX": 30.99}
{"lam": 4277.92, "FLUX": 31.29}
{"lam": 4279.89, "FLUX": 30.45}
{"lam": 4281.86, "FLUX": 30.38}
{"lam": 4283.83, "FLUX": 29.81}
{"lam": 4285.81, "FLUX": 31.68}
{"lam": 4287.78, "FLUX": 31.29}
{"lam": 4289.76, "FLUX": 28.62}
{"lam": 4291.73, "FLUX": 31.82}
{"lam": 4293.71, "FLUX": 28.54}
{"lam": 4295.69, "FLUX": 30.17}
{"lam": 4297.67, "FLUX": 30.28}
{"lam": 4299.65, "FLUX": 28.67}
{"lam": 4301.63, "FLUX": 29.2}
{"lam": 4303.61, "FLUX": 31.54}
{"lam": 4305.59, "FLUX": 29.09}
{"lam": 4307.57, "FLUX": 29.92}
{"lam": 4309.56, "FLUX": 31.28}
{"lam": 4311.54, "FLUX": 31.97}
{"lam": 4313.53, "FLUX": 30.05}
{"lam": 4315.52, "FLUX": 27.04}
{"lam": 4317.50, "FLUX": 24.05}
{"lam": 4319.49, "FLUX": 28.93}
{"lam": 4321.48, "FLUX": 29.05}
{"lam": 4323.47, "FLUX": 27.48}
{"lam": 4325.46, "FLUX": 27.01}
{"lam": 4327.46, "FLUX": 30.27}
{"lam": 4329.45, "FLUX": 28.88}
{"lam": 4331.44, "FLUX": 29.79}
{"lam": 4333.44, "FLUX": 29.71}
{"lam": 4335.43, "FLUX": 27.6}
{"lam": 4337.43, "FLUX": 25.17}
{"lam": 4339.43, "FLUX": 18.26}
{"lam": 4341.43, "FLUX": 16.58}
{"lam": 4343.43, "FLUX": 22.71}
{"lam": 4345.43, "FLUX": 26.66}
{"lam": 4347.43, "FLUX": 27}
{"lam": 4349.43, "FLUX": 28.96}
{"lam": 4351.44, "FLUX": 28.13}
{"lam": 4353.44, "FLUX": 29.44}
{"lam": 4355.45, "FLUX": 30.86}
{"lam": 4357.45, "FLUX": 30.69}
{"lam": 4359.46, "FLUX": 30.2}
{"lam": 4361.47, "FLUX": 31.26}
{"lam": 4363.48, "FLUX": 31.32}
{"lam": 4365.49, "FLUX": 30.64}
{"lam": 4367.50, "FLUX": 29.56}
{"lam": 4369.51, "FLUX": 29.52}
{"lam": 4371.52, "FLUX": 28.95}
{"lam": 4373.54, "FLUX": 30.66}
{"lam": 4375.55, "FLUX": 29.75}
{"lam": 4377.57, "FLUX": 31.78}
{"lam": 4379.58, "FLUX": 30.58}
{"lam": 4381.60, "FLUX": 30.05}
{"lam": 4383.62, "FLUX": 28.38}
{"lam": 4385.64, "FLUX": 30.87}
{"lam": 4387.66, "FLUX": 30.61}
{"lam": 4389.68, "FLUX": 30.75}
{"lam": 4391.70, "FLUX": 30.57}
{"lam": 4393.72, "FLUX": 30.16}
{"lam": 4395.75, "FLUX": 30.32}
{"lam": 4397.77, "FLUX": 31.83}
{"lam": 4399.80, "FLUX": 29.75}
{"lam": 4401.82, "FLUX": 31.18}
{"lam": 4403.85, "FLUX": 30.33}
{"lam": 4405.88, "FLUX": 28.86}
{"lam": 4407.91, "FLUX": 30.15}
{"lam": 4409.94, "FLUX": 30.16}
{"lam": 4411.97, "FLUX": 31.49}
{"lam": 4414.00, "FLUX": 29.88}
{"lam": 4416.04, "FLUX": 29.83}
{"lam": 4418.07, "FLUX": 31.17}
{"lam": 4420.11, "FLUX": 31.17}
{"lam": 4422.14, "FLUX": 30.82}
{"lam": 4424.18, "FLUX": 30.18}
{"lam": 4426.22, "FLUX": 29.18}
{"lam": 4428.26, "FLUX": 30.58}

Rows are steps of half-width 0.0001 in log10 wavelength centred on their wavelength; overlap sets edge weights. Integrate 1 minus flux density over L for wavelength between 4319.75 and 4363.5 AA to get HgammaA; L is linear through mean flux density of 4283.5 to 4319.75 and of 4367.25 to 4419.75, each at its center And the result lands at 3.5 AA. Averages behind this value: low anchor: 29.7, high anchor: 30.3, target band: 27.5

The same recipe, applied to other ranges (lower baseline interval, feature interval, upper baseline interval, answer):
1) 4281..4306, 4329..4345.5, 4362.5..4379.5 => 2.9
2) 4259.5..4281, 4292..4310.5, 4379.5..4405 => 0.5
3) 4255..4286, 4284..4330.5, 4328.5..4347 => -3.0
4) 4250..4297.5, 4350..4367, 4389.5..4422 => 0.1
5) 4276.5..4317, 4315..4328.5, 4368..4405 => 1.1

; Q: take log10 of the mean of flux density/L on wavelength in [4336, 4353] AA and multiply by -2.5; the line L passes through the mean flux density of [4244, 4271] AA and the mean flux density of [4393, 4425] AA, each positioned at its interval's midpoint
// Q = 0.244 mag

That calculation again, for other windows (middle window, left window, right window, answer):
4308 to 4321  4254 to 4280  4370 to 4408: 0.06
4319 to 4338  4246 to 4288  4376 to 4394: 0.08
